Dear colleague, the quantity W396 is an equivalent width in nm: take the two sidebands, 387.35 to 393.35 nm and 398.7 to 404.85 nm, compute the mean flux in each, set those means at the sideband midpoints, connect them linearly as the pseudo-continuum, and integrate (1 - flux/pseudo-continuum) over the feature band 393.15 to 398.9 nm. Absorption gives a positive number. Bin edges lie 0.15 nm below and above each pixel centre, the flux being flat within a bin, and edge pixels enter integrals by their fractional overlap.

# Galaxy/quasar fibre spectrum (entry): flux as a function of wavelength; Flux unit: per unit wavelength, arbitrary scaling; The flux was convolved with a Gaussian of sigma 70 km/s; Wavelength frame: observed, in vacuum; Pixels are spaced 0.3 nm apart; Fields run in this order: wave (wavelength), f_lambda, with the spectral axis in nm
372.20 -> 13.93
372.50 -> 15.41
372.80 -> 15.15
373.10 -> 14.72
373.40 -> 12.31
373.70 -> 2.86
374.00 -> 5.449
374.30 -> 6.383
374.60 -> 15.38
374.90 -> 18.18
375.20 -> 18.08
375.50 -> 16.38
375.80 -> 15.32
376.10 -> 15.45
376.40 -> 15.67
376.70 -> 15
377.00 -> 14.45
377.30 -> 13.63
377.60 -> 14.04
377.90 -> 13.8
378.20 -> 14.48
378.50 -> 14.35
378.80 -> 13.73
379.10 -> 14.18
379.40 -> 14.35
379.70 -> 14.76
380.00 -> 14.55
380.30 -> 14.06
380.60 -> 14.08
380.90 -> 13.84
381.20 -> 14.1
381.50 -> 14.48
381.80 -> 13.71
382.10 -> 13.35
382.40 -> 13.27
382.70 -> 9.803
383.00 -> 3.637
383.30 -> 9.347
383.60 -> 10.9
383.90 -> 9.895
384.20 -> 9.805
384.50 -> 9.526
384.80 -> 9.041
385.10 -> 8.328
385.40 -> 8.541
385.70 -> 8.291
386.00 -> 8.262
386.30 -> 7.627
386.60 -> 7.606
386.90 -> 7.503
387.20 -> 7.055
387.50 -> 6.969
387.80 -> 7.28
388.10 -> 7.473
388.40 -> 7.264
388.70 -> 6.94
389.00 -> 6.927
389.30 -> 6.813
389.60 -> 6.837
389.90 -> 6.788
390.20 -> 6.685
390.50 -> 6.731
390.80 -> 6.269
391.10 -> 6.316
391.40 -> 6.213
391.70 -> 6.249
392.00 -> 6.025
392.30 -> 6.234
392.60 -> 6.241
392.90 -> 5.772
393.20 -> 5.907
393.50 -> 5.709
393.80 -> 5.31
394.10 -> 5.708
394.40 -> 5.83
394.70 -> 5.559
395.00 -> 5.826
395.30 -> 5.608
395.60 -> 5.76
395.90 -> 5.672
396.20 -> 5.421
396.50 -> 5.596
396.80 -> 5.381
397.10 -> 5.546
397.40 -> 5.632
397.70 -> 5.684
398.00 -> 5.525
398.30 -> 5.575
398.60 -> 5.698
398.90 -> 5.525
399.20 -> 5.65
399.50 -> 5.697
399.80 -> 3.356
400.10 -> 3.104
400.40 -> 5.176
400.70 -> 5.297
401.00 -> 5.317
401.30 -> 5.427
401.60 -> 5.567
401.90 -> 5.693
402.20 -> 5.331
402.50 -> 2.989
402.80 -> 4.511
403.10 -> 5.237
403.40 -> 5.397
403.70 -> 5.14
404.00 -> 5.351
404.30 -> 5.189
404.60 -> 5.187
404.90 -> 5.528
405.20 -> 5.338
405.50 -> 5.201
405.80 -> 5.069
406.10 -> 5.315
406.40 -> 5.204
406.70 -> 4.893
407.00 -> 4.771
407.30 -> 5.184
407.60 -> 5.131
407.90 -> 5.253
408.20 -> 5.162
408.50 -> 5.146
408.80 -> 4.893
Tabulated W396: 0.18 nm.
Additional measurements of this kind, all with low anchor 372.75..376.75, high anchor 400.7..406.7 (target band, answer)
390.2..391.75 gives 0.41 nm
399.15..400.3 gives 0.35 nm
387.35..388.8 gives 0.35 nm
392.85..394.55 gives 0.48 nm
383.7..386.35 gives 0.38 nm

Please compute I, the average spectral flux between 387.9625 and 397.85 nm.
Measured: 6.12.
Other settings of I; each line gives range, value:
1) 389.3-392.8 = 6.42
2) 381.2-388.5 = 9.24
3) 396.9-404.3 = 5.15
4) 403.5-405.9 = 5.26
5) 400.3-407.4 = 5.14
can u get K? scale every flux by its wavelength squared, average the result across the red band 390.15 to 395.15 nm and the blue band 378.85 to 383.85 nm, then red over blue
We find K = 0.51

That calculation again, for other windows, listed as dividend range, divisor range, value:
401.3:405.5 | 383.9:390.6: 0.72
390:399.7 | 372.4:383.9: 0.48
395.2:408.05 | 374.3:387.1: 0.47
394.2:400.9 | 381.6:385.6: 0.58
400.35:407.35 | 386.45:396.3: 0.86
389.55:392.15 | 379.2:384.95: 0.57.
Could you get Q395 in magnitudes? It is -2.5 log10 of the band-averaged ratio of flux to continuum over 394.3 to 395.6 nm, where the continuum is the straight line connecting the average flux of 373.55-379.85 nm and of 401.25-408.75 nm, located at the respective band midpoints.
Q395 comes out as 0.38 mag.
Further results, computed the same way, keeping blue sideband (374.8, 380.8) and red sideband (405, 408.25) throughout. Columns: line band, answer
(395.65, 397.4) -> 0.47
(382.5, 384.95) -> 0.38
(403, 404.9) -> 0.15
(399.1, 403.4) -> 0.38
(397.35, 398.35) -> 0.40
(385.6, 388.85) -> 0.49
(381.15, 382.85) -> 0.03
